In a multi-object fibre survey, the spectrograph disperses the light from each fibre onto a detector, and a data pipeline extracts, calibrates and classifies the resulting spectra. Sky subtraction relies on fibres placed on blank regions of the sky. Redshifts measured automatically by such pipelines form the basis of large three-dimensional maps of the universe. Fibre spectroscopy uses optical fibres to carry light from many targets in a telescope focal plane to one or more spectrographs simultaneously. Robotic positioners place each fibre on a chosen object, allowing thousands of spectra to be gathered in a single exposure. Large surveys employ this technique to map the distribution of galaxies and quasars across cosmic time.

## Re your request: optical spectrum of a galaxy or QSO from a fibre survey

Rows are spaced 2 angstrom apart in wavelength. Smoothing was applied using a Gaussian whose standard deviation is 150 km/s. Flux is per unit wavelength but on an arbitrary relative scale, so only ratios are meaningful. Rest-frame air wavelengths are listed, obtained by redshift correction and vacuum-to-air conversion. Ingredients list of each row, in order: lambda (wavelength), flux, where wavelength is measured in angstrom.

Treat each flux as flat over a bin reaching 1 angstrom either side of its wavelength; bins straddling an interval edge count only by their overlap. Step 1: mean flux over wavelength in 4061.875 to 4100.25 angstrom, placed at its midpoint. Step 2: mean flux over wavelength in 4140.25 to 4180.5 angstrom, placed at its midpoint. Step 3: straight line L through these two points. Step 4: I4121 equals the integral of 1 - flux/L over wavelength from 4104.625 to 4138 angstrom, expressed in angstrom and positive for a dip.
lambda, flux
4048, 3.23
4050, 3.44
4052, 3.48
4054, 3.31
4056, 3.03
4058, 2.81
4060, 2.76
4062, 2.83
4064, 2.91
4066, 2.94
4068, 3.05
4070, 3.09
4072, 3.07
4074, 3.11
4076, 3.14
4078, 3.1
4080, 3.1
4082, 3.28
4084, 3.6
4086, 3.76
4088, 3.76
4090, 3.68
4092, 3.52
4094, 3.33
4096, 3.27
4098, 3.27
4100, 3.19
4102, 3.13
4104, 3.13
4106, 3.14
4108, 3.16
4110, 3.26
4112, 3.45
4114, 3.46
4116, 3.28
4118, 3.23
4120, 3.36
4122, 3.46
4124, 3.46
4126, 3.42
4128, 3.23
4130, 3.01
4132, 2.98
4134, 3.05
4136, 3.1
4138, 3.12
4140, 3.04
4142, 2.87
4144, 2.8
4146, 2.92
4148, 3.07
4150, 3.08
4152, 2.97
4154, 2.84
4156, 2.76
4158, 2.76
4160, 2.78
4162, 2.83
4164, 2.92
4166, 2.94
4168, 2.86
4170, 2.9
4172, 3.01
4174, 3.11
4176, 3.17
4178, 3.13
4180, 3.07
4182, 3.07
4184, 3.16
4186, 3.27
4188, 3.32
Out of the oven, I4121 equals -1.6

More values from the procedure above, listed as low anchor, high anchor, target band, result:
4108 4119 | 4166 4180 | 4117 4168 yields 2.3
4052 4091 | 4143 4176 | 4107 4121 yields -1.2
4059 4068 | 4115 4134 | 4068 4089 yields -2.2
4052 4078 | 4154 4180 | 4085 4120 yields -4.2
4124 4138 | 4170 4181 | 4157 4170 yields 1.0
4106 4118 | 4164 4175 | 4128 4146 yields 0.8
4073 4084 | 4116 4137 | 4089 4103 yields -0.6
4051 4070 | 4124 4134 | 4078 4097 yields -2.3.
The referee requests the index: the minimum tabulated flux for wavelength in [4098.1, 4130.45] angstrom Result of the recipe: 3.01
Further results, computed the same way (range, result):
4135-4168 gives 2.76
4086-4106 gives 3.13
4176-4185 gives 3.07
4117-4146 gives 2.8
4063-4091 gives 2.91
